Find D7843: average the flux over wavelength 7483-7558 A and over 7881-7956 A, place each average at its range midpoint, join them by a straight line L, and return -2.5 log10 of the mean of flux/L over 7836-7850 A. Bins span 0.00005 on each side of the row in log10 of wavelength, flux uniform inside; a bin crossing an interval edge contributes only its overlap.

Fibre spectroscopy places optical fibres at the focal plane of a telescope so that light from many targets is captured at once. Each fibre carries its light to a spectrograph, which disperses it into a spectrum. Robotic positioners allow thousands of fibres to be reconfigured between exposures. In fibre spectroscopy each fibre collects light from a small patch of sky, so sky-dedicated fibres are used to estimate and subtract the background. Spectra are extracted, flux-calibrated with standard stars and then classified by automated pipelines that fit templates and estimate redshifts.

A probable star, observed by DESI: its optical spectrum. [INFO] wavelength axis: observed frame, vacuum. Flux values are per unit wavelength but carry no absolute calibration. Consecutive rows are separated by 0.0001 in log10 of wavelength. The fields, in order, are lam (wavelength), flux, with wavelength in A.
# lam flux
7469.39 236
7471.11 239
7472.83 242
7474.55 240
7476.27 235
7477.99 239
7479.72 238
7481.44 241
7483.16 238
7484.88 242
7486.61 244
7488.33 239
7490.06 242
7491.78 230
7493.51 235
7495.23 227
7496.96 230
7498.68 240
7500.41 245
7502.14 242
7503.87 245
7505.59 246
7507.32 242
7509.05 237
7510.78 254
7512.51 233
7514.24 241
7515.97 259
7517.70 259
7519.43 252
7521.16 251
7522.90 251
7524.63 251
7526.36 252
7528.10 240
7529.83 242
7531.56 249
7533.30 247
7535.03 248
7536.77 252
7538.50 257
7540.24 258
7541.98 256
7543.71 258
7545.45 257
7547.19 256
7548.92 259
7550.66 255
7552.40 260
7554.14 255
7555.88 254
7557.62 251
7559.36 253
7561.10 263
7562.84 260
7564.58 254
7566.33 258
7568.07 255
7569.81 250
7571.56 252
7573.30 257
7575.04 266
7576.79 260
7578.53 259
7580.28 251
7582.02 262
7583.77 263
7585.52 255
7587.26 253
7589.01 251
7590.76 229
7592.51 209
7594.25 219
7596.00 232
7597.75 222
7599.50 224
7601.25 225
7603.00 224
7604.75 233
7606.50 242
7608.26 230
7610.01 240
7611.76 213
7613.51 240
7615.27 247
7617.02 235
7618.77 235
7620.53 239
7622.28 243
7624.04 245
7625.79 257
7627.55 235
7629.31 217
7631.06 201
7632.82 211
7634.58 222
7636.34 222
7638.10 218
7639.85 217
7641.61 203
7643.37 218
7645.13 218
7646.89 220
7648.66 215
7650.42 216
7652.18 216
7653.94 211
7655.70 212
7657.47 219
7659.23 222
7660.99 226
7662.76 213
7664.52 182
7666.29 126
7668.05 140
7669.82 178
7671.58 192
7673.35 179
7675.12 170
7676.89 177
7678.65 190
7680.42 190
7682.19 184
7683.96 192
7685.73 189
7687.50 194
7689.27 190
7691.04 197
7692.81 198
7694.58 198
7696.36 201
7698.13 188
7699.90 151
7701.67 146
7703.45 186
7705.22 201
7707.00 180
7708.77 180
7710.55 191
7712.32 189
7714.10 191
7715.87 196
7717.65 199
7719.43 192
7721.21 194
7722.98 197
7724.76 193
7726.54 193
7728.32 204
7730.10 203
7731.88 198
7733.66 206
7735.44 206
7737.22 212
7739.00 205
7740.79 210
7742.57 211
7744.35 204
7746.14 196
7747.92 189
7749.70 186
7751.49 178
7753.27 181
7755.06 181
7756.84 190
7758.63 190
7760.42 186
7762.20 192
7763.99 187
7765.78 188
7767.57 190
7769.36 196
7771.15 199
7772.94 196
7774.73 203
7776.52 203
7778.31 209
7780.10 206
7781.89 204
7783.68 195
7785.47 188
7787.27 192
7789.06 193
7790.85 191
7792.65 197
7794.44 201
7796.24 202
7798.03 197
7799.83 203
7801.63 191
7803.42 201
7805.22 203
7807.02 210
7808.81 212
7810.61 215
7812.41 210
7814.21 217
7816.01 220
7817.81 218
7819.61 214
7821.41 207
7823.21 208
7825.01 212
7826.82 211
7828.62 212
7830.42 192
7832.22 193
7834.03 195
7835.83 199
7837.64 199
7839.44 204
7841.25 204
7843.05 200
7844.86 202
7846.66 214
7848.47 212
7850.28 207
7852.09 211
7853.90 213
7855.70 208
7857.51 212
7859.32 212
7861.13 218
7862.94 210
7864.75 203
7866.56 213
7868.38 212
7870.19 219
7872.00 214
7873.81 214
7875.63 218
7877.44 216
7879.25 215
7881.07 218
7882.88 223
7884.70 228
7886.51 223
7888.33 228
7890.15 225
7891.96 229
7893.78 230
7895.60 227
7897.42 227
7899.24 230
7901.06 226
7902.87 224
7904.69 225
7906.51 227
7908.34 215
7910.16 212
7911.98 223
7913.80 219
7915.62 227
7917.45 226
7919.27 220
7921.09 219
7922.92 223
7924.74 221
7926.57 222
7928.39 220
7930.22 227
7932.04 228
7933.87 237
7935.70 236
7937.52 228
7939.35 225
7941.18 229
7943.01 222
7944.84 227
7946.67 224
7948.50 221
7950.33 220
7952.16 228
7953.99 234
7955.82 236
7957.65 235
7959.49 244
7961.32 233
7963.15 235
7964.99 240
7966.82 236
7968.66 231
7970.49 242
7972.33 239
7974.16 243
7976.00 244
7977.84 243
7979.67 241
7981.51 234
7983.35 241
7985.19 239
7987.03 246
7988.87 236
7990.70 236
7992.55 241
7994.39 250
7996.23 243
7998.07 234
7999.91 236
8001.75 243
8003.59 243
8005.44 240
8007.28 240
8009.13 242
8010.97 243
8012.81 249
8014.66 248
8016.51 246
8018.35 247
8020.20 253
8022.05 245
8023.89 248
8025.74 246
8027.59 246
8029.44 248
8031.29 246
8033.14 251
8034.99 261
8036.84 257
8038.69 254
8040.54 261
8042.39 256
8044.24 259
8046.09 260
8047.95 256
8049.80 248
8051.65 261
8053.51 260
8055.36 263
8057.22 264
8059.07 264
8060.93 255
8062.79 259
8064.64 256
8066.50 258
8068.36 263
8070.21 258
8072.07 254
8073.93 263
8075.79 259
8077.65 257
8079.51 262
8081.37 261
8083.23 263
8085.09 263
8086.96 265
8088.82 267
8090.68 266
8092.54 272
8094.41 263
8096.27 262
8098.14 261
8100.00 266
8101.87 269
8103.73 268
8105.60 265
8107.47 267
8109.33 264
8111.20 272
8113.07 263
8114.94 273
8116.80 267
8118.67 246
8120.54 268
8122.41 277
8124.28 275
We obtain 0.124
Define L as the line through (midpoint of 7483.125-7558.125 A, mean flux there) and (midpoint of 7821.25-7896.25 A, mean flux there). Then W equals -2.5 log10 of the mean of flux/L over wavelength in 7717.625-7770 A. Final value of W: 0.15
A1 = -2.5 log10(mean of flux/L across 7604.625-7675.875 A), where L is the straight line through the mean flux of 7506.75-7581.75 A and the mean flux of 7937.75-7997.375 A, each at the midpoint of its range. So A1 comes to 0.16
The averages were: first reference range 253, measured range 215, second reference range 235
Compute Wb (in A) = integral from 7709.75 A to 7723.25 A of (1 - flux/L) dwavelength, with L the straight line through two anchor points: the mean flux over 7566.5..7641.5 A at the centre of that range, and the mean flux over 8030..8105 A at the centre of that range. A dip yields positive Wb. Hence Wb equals 2.7 A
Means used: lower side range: 237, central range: 194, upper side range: 260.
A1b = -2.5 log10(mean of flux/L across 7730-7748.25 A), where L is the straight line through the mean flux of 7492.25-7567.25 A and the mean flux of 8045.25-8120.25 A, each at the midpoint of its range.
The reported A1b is 0.24 mag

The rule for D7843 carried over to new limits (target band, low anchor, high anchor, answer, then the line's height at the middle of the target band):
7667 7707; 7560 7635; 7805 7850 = 0.24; 228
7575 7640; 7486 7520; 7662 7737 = -0.11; 213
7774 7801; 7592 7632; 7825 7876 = 0.08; 214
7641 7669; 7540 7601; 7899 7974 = 0.20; 245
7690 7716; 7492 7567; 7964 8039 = 0.31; 247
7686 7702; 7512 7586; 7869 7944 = 0.28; 242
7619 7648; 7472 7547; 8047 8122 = 0.11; 249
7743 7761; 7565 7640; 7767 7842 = 0.13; 212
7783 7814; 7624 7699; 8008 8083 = 0.11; 221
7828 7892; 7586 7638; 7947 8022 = 0.12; 236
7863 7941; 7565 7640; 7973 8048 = 0.10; 244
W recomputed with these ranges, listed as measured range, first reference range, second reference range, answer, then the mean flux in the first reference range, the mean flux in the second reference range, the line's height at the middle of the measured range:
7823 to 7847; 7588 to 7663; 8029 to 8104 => 0.19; 225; 260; 242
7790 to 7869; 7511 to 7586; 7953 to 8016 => 0.19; 254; 240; 245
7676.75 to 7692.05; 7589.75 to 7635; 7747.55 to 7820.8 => 0.14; 230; 198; 217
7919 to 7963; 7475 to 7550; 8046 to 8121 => 0.14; 246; 262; 258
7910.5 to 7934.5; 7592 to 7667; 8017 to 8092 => 0.10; 222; 257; 246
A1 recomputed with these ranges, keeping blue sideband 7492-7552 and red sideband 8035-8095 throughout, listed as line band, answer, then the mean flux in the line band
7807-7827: 0.19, 213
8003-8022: 0.06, 245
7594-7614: 0.09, 229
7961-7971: 0.10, 236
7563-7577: -0.03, 256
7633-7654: 0.16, 216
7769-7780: 0.25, 202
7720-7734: 0.26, 198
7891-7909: 0.14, 226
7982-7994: 0.08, 240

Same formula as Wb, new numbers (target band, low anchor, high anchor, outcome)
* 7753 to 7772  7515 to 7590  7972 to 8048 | 4.65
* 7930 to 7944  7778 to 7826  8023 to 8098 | 0.21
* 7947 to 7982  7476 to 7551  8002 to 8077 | 2.30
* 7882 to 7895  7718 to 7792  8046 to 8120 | -0.21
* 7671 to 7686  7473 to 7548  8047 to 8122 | 3.94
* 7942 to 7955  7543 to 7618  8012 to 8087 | 1.46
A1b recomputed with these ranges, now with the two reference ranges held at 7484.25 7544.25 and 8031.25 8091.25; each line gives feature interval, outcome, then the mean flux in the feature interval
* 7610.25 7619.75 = 0.06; 234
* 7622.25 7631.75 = 0.07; 233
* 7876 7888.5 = 0.15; 221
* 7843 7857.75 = 0.21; 209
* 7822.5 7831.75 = 0.22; 206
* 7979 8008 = 0.08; 240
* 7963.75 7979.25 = 0.08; 240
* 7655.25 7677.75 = 0.31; 187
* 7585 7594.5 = 0.05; 237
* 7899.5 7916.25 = 0.15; 222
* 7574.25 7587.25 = -0.05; 259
